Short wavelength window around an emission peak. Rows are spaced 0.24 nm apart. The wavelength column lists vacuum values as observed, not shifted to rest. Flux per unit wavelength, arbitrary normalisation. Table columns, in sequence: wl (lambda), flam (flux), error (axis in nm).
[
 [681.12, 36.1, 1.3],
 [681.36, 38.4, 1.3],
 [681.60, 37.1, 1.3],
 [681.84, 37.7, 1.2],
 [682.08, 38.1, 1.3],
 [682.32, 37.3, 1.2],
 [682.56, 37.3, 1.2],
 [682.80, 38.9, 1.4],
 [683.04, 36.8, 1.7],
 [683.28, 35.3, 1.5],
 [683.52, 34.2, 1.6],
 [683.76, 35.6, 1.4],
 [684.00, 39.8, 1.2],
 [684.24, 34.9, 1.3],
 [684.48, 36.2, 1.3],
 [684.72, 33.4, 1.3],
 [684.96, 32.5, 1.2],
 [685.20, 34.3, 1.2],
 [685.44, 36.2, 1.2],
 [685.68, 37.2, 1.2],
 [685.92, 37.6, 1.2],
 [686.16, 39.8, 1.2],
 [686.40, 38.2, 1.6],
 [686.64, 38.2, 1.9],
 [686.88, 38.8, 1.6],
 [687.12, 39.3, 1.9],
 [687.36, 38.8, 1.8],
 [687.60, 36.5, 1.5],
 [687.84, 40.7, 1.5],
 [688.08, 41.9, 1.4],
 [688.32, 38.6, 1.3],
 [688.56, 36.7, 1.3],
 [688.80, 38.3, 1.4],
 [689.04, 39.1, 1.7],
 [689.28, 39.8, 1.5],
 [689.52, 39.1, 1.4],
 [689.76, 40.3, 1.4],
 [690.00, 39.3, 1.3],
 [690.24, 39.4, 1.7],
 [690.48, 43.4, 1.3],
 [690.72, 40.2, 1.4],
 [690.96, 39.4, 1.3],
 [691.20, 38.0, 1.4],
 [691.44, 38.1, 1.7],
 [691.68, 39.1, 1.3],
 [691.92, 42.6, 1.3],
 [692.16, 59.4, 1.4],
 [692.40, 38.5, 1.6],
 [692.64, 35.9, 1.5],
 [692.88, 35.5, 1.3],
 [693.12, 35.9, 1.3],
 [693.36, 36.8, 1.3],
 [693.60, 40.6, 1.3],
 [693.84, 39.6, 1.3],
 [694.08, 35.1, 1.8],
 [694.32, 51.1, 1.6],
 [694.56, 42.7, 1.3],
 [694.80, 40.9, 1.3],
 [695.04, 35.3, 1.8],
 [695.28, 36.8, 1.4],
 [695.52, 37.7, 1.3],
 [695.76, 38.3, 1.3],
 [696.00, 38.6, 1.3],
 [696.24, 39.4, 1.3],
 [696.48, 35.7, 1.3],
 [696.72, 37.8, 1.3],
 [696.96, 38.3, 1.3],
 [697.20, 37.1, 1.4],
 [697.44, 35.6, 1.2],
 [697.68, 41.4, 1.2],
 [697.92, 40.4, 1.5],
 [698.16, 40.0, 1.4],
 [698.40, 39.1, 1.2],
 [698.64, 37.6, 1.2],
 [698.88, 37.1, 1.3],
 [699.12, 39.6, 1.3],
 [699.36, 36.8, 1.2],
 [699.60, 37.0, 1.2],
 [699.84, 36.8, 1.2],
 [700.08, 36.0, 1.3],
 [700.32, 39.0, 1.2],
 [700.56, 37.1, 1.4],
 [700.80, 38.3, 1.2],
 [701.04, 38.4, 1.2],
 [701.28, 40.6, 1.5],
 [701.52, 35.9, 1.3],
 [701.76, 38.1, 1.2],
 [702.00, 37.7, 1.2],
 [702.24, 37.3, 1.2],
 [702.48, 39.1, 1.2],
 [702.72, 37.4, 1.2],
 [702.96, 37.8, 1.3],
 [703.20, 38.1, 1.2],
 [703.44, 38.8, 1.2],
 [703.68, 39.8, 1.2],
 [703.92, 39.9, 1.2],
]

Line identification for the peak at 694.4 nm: [N II]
